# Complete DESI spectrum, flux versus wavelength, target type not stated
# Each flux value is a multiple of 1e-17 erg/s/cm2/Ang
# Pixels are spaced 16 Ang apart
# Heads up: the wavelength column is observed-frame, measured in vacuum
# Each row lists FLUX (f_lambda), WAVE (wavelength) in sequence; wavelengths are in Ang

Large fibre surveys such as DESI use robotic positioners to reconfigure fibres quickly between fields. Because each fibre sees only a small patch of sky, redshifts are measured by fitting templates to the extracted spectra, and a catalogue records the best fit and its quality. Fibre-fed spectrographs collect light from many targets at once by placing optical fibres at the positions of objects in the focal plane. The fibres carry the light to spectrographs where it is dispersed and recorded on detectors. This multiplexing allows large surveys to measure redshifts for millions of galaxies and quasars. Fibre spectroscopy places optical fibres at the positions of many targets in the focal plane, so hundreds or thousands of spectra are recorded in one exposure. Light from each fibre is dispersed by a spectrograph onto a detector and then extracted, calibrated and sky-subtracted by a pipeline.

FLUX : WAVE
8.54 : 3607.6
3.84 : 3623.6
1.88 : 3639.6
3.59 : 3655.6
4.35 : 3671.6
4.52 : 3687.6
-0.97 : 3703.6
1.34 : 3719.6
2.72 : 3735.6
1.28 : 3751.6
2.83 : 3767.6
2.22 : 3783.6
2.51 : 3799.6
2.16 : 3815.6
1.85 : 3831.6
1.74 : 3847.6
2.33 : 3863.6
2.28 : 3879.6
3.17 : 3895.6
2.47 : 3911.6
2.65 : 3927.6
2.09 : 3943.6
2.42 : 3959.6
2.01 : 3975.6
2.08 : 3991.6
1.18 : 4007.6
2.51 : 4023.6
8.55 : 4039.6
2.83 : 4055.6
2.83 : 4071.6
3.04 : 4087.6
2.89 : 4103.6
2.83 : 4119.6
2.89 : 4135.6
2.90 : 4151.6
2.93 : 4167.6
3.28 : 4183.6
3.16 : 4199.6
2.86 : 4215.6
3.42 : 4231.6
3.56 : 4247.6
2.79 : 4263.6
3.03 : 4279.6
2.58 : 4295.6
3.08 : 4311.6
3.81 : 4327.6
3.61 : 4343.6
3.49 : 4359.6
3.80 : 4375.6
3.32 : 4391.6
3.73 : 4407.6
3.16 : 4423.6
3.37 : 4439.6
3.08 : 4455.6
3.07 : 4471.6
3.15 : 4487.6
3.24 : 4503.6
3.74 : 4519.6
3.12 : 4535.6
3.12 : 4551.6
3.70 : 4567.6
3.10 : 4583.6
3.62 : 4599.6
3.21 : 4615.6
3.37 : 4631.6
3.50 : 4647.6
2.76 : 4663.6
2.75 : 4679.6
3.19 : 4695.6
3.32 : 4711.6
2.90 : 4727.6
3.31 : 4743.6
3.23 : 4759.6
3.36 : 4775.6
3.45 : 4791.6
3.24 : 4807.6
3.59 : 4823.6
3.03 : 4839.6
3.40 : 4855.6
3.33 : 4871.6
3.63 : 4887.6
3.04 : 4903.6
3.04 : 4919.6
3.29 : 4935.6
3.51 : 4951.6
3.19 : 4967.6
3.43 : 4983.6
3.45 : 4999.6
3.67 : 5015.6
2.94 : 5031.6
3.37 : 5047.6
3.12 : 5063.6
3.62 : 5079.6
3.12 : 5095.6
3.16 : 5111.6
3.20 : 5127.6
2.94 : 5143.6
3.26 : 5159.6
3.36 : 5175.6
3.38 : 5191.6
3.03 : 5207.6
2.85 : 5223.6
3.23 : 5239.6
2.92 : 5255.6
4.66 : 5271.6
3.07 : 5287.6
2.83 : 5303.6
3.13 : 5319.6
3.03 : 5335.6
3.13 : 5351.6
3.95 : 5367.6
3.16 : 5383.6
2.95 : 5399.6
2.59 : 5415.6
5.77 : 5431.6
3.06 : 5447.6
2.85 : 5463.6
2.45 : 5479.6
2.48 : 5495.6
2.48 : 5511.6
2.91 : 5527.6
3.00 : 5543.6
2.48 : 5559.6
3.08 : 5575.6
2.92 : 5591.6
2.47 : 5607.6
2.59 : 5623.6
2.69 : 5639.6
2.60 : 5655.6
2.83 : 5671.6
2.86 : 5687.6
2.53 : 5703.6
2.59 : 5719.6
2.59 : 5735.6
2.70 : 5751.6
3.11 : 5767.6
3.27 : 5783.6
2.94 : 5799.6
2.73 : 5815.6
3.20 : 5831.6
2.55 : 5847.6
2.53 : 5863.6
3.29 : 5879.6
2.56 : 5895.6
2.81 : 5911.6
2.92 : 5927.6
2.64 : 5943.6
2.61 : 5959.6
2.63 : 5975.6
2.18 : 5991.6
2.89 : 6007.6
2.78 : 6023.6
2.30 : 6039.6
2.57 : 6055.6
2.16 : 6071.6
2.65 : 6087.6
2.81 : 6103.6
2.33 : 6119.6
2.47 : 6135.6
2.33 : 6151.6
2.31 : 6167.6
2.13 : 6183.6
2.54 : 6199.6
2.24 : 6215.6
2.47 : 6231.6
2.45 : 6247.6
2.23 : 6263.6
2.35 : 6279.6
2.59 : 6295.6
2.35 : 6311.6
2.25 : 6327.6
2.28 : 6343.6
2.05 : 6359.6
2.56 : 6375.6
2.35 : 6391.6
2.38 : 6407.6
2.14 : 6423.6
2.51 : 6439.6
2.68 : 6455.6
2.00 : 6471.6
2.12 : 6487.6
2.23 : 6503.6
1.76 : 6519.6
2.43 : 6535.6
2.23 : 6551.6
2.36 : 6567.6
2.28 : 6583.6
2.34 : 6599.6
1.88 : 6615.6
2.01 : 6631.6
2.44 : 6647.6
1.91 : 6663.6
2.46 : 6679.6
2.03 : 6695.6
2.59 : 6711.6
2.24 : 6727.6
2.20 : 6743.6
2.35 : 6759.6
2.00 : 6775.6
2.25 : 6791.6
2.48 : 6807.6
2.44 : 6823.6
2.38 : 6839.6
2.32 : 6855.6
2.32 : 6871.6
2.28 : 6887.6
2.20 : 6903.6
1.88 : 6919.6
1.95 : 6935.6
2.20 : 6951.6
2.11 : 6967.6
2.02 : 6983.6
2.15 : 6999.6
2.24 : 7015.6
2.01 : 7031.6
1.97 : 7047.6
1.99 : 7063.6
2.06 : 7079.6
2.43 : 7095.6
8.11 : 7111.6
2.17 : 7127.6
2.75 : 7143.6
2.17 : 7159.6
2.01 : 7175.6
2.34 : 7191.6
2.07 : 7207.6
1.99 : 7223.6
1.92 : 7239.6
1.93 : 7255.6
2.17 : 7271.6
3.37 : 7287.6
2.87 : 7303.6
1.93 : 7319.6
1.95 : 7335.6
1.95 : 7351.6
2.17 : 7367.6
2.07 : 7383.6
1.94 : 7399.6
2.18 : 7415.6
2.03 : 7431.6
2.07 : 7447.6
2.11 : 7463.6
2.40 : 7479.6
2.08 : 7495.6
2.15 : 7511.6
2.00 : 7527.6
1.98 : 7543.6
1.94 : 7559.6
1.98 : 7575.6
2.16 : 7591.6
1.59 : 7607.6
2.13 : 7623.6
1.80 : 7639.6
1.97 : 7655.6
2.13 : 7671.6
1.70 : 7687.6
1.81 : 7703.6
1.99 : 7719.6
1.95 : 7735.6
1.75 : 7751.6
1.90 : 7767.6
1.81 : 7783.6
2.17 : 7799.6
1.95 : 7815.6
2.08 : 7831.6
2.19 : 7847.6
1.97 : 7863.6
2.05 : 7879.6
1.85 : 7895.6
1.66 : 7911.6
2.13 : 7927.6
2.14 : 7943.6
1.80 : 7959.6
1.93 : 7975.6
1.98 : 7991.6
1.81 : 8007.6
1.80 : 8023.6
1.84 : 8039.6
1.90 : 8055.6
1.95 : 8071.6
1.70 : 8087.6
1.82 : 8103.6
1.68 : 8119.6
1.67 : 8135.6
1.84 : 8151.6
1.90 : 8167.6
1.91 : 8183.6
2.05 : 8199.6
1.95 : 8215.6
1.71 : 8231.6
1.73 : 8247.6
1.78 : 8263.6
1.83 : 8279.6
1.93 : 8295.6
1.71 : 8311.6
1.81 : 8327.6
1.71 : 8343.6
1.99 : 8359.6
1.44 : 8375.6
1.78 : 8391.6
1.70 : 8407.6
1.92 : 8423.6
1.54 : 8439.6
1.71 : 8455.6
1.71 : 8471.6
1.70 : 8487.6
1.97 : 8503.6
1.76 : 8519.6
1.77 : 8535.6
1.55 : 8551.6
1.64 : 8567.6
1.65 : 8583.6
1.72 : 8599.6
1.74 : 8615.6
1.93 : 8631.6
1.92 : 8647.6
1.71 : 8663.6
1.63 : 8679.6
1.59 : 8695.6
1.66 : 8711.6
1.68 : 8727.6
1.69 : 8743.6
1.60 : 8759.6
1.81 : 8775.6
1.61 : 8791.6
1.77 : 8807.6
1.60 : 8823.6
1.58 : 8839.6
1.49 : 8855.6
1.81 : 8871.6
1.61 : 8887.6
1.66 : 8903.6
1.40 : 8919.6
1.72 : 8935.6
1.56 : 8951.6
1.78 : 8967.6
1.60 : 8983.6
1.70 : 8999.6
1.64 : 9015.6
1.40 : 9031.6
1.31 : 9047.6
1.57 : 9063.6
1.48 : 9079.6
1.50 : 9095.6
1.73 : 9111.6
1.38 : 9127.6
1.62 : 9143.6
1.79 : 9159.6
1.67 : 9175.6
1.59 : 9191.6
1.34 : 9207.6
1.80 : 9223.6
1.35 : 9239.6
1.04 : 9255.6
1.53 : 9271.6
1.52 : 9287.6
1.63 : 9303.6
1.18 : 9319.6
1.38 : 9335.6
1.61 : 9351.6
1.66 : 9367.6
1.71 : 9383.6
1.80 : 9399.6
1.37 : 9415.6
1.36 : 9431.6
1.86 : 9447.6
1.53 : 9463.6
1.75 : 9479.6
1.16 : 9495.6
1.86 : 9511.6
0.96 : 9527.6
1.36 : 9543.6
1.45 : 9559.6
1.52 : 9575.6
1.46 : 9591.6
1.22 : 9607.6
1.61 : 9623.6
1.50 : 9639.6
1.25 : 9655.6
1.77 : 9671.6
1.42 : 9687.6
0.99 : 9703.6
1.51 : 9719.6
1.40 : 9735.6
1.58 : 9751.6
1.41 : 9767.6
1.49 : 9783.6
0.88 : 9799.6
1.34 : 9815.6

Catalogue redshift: 0.084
